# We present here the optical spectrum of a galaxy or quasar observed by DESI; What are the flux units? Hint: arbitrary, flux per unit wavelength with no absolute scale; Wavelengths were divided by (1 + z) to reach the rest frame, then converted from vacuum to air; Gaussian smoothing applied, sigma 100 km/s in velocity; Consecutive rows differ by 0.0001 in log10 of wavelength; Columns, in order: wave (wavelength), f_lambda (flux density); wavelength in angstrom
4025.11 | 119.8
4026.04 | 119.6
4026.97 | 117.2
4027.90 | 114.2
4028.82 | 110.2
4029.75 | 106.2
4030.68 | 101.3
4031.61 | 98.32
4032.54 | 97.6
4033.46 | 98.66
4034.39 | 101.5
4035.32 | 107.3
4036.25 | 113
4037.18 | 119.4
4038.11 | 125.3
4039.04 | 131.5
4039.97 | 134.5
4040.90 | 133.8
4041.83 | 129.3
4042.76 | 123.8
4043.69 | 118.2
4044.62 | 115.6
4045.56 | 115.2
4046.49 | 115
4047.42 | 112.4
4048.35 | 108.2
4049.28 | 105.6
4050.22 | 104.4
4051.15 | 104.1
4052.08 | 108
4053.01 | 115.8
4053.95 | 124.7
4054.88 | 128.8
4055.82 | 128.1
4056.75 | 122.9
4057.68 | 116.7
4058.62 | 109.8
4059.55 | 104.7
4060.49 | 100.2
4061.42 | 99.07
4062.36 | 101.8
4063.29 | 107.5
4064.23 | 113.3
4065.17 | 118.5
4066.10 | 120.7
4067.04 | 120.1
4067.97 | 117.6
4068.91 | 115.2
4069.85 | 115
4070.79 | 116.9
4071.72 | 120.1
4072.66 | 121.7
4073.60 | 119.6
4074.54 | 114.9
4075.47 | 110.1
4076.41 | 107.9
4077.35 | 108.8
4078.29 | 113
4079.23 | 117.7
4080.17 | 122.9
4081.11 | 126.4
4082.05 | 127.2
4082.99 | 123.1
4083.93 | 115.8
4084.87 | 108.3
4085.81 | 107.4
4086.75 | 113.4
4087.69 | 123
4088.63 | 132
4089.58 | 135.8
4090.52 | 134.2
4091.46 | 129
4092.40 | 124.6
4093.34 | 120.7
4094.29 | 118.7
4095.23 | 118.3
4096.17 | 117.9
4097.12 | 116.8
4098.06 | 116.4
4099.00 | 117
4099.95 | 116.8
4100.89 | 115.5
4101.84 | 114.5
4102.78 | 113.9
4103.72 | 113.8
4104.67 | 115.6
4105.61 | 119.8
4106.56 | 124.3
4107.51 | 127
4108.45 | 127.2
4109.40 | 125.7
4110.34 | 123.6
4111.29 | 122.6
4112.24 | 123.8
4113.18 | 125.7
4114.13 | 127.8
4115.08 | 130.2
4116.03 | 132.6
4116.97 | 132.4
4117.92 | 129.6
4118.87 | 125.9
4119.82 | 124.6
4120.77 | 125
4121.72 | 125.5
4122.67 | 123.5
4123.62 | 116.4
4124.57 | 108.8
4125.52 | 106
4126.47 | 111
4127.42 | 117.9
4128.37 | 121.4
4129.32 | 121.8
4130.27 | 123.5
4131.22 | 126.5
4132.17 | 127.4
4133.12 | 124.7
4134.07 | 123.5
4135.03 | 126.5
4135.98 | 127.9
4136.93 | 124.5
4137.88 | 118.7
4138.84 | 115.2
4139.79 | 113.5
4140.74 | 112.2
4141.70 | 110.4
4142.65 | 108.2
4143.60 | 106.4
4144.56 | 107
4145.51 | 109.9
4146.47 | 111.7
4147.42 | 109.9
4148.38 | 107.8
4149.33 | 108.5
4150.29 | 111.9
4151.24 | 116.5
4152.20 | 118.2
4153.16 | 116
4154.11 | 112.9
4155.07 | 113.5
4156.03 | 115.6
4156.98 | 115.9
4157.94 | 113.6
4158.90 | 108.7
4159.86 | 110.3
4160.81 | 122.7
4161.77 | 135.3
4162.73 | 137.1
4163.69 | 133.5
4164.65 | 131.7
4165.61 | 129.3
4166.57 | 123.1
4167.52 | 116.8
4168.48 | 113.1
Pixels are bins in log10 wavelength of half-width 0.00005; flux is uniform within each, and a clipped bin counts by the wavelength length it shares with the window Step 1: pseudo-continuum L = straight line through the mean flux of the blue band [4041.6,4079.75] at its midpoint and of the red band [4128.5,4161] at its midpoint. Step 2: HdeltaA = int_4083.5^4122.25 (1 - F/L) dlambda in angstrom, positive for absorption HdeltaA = -2.4 angstrom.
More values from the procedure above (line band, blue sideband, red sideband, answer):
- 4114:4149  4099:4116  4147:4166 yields 0.3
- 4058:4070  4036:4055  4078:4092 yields 0.9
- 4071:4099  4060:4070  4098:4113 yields -0.9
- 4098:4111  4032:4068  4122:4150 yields -0.4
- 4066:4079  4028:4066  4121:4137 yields 0.0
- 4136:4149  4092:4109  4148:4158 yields 0.3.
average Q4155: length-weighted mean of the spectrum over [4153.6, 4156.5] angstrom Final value 114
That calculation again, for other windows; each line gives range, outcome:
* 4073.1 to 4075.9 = 115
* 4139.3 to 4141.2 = 113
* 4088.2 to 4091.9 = 133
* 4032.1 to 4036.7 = 104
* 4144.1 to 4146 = 108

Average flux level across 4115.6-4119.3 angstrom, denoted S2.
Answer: 130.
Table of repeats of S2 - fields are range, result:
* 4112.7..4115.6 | 128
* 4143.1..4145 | 107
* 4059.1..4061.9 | 101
